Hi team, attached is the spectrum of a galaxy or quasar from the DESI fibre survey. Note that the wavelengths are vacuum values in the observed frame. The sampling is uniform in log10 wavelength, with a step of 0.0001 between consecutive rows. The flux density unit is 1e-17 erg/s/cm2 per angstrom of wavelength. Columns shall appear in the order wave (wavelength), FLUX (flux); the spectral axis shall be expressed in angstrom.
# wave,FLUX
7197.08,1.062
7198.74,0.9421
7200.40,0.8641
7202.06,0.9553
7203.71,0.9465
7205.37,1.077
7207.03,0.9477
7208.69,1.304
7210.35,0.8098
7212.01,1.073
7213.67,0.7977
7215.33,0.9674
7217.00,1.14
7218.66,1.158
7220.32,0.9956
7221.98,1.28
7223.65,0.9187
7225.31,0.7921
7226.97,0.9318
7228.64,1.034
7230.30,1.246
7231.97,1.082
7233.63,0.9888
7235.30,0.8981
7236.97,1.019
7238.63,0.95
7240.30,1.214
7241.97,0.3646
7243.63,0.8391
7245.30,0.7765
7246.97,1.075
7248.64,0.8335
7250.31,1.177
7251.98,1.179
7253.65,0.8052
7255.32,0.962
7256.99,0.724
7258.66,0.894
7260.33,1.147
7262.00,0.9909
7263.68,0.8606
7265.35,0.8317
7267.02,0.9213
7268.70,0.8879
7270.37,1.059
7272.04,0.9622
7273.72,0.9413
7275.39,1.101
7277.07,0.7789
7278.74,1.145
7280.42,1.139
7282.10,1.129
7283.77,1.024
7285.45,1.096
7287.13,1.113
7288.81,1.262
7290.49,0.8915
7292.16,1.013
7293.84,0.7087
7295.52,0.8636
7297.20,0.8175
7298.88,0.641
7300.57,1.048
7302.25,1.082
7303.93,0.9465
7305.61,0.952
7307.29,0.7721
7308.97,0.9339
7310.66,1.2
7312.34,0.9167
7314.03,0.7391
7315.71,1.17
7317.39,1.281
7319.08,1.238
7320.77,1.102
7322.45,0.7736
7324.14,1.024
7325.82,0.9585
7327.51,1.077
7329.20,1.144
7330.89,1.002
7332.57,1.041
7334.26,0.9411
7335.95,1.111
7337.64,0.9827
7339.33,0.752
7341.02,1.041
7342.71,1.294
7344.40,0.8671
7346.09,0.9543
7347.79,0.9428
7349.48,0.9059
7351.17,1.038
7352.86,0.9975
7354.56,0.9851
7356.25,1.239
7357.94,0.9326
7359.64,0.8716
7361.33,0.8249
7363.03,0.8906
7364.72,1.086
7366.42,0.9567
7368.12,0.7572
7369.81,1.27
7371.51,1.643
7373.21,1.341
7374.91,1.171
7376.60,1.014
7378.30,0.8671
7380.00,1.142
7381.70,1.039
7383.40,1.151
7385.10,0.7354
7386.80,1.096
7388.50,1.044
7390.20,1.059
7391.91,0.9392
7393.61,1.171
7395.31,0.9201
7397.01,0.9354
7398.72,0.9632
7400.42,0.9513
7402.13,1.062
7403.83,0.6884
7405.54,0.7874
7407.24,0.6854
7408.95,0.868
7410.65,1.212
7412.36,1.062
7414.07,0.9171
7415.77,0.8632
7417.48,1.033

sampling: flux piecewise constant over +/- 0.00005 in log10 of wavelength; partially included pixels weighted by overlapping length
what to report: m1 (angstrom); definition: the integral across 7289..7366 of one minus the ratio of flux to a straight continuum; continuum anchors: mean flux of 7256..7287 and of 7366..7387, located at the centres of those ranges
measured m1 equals 4.6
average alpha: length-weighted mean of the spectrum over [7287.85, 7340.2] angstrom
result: 0.981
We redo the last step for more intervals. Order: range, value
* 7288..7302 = 0.912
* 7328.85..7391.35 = 1.03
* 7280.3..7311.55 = 0.977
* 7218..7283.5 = 0.975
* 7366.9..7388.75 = 1.1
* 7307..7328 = 1.02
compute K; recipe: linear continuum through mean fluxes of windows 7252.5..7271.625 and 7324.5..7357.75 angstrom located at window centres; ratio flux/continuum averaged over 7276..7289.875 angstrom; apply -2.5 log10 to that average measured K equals -0.146 mag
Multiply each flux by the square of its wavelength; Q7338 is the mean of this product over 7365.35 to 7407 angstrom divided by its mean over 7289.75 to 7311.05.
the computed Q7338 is 1.16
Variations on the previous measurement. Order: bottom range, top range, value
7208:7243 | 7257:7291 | 1.02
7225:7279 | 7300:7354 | 1.08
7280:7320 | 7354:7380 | 1.08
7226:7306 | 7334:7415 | 1.07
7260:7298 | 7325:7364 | 1.03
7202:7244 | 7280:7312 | 1.01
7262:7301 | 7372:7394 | 1.13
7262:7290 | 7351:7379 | 1.07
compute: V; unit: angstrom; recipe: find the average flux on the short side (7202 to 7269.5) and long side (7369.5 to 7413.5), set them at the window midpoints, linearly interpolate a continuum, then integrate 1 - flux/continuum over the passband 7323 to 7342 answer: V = 0.0 angstrom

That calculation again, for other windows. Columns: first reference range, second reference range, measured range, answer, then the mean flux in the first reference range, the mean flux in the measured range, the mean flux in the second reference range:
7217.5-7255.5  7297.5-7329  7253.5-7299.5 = 1.4 angstrom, 0.981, 0.958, 0.992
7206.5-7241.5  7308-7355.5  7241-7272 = 3.3 angstrom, 1.02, 0.91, 1.01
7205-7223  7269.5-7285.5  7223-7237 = 0.7 angstrom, 1.05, 0.989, 1.03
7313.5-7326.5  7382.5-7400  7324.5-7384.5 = -0.7 angstrom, 1.04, 1.03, 1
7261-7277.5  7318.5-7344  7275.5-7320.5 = -0.9 angstrom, 0.939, 0.999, 1.03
